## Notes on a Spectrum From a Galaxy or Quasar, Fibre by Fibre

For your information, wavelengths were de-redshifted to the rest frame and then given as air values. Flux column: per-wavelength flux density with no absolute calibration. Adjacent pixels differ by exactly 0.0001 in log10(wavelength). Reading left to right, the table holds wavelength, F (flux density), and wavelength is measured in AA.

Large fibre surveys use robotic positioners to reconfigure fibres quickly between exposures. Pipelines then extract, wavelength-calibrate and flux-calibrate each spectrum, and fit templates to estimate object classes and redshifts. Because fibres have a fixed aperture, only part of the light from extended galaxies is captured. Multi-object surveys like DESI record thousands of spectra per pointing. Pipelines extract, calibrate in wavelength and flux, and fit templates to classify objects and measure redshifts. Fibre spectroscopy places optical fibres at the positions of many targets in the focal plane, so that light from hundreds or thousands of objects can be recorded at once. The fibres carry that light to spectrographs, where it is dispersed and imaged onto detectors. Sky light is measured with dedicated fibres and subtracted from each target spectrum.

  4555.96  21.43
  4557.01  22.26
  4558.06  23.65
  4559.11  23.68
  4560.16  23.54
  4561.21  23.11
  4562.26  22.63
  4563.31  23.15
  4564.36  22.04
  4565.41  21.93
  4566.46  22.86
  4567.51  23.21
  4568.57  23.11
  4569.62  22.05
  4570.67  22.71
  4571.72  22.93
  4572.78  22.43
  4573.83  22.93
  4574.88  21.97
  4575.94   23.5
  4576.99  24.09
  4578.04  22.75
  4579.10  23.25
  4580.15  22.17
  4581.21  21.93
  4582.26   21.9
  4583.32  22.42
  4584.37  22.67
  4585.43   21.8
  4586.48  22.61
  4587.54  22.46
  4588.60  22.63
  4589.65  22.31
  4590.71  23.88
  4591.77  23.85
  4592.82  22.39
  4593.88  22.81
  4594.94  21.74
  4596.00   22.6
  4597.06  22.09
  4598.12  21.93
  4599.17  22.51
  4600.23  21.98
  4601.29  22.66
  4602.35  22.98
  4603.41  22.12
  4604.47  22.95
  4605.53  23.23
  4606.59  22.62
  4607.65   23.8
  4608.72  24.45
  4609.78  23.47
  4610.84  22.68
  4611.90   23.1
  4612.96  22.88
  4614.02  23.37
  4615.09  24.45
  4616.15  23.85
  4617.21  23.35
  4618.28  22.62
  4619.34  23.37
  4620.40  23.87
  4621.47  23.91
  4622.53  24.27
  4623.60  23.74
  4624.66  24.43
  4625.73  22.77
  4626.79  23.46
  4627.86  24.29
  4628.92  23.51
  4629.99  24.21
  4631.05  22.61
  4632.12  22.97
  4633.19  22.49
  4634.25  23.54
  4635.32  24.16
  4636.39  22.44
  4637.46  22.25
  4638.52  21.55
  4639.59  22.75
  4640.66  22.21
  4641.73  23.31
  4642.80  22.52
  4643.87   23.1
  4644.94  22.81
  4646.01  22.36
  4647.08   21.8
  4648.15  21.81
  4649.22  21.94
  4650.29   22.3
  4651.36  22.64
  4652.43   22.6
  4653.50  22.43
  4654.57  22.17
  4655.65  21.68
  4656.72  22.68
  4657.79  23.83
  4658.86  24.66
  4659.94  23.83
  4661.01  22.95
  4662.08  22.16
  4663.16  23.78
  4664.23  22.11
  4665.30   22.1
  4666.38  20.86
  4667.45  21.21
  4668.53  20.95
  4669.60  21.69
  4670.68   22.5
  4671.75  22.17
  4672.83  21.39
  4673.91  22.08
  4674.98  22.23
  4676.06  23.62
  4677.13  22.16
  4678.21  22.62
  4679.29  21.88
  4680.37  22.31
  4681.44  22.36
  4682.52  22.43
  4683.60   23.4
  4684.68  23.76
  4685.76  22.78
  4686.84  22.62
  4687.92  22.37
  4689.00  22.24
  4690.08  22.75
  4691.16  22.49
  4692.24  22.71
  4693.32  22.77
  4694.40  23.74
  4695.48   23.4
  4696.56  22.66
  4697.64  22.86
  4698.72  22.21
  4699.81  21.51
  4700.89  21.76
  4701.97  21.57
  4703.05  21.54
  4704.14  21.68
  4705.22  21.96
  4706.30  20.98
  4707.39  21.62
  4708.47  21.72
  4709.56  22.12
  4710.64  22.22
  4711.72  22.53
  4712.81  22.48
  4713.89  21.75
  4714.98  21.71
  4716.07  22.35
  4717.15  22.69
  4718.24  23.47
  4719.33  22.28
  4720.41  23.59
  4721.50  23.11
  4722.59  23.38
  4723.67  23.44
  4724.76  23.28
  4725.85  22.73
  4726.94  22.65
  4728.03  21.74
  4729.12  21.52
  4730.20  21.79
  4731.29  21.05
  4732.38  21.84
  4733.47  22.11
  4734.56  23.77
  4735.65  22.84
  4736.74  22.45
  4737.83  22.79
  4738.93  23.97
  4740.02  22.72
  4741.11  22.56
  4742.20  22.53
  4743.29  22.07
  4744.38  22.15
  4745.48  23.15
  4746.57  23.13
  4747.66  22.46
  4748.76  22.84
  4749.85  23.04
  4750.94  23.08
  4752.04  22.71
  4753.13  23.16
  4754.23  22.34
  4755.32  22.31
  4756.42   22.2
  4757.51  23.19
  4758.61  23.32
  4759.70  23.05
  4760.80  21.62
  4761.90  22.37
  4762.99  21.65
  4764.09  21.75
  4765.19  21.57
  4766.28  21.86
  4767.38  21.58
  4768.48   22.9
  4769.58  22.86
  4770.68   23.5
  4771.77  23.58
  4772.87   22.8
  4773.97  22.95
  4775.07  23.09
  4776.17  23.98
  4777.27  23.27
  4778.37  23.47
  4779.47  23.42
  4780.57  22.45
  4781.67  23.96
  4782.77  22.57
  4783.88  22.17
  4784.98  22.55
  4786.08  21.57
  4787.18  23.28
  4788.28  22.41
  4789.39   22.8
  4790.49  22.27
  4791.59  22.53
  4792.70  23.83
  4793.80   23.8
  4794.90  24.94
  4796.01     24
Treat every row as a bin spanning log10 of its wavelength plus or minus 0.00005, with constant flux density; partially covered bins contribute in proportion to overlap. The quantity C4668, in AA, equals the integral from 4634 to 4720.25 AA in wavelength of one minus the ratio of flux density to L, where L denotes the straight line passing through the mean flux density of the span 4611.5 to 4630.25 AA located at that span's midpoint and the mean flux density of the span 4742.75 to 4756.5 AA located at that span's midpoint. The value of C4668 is 2.9 AA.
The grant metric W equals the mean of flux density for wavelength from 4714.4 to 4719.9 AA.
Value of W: 22.5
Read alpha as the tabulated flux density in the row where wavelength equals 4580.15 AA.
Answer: 22.17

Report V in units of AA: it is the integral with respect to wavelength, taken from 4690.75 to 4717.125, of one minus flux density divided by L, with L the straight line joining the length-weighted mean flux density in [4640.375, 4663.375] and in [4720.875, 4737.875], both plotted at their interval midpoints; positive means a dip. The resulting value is 0.5 AA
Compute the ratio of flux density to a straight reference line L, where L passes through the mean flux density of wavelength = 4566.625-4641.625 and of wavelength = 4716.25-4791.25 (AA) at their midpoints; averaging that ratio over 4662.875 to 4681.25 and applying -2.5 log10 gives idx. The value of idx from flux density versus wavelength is 0.036 mag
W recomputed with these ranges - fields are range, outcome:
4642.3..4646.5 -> 22.7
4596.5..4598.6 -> 22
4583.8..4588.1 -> 22.4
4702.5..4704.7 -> 21.6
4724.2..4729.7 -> 22.4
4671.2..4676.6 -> 22.3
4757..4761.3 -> 22.8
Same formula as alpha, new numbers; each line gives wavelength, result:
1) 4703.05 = 21.54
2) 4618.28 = 22.62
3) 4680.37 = 22.31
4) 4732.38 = 21.84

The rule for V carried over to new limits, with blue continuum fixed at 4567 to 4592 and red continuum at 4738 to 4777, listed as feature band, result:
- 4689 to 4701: 0.03 AA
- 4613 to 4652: -0.64 AA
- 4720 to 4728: -0.13 AA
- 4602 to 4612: -0.19 AA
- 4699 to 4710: 0.50 AA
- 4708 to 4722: 0.14 AA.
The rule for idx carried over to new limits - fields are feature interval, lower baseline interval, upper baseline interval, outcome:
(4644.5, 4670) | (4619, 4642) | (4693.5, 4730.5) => 0.028 mag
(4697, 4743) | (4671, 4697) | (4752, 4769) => 0.006 mag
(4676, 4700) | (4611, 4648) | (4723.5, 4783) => 0.012 mag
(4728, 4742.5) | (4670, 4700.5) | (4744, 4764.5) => 0.008 mag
